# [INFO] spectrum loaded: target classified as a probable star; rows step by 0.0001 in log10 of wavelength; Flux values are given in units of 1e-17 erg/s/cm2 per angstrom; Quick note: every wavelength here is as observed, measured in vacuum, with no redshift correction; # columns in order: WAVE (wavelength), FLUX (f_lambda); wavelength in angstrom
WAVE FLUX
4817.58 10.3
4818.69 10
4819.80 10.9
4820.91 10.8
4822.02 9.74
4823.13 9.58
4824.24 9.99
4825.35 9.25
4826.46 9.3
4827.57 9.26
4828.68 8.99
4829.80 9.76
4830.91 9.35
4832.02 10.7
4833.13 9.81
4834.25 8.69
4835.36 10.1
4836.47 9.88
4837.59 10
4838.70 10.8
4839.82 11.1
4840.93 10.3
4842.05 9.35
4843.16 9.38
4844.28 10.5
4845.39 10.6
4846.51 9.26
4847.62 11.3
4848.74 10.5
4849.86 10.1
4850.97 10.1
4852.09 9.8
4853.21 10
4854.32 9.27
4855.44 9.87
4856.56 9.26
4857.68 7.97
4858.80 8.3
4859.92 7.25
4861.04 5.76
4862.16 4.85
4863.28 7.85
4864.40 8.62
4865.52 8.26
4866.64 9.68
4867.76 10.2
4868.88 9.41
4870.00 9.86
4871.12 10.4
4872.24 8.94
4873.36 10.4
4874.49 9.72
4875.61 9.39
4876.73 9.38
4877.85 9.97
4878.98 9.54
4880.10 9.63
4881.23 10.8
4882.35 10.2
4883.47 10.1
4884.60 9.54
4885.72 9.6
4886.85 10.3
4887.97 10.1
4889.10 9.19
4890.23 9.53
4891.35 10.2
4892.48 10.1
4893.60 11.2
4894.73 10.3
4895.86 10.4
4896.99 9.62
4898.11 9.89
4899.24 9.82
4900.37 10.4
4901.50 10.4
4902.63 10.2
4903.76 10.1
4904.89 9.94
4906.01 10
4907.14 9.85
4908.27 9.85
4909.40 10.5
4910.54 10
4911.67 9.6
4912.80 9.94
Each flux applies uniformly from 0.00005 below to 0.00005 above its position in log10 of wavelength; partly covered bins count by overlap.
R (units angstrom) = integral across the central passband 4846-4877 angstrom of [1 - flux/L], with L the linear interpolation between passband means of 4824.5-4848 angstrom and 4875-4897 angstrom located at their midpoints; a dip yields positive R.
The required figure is 2.5 angstrom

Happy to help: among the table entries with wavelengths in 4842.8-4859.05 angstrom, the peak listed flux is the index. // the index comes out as 11.3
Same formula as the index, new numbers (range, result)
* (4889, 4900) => 11.2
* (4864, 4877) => 10.4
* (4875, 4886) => 10.8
